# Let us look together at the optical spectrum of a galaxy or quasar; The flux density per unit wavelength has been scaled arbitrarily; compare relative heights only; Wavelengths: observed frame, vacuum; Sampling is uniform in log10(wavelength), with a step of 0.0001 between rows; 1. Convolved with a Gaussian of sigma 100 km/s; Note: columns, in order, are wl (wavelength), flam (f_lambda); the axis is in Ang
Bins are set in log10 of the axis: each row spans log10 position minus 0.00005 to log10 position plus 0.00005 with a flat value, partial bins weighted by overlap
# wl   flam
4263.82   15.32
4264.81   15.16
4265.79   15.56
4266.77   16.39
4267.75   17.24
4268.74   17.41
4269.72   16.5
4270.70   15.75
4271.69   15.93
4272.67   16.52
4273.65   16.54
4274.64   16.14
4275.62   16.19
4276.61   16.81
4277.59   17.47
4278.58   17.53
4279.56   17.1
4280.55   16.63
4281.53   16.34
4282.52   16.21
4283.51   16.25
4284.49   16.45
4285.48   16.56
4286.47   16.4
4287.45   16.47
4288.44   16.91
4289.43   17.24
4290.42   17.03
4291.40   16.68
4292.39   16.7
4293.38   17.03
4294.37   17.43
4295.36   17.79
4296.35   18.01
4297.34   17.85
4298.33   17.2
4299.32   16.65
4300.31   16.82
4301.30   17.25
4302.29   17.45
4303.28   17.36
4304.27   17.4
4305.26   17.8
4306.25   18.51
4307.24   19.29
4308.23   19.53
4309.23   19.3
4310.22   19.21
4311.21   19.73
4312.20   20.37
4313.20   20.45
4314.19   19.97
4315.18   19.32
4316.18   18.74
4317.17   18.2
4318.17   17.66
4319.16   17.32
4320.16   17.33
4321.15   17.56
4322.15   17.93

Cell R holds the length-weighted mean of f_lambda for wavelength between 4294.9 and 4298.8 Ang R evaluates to 17.7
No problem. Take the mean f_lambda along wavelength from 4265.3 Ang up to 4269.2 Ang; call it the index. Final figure 16.6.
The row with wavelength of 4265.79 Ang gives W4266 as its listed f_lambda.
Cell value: 15.56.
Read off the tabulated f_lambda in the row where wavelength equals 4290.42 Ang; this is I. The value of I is 17.03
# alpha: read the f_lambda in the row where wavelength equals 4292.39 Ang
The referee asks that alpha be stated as 16.7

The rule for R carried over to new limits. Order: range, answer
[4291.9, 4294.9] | 17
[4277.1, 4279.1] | 17.5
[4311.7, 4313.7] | 20.4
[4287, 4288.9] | 16.7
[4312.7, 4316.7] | 19.6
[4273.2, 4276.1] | 16.3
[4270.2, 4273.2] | 16.1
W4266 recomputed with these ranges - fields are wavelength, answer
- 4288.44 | 16.91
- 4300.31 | 16.82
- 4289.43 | 17.24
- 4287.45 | 16.47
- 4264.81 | 15.16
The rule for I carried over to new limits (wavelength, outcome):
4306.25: 18.51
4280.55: 16.63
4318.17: 17.66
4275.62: 16.19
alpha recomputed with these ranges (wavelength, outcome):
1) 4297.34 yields 17.85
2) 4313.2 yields 20.45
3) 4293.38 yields 17.03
